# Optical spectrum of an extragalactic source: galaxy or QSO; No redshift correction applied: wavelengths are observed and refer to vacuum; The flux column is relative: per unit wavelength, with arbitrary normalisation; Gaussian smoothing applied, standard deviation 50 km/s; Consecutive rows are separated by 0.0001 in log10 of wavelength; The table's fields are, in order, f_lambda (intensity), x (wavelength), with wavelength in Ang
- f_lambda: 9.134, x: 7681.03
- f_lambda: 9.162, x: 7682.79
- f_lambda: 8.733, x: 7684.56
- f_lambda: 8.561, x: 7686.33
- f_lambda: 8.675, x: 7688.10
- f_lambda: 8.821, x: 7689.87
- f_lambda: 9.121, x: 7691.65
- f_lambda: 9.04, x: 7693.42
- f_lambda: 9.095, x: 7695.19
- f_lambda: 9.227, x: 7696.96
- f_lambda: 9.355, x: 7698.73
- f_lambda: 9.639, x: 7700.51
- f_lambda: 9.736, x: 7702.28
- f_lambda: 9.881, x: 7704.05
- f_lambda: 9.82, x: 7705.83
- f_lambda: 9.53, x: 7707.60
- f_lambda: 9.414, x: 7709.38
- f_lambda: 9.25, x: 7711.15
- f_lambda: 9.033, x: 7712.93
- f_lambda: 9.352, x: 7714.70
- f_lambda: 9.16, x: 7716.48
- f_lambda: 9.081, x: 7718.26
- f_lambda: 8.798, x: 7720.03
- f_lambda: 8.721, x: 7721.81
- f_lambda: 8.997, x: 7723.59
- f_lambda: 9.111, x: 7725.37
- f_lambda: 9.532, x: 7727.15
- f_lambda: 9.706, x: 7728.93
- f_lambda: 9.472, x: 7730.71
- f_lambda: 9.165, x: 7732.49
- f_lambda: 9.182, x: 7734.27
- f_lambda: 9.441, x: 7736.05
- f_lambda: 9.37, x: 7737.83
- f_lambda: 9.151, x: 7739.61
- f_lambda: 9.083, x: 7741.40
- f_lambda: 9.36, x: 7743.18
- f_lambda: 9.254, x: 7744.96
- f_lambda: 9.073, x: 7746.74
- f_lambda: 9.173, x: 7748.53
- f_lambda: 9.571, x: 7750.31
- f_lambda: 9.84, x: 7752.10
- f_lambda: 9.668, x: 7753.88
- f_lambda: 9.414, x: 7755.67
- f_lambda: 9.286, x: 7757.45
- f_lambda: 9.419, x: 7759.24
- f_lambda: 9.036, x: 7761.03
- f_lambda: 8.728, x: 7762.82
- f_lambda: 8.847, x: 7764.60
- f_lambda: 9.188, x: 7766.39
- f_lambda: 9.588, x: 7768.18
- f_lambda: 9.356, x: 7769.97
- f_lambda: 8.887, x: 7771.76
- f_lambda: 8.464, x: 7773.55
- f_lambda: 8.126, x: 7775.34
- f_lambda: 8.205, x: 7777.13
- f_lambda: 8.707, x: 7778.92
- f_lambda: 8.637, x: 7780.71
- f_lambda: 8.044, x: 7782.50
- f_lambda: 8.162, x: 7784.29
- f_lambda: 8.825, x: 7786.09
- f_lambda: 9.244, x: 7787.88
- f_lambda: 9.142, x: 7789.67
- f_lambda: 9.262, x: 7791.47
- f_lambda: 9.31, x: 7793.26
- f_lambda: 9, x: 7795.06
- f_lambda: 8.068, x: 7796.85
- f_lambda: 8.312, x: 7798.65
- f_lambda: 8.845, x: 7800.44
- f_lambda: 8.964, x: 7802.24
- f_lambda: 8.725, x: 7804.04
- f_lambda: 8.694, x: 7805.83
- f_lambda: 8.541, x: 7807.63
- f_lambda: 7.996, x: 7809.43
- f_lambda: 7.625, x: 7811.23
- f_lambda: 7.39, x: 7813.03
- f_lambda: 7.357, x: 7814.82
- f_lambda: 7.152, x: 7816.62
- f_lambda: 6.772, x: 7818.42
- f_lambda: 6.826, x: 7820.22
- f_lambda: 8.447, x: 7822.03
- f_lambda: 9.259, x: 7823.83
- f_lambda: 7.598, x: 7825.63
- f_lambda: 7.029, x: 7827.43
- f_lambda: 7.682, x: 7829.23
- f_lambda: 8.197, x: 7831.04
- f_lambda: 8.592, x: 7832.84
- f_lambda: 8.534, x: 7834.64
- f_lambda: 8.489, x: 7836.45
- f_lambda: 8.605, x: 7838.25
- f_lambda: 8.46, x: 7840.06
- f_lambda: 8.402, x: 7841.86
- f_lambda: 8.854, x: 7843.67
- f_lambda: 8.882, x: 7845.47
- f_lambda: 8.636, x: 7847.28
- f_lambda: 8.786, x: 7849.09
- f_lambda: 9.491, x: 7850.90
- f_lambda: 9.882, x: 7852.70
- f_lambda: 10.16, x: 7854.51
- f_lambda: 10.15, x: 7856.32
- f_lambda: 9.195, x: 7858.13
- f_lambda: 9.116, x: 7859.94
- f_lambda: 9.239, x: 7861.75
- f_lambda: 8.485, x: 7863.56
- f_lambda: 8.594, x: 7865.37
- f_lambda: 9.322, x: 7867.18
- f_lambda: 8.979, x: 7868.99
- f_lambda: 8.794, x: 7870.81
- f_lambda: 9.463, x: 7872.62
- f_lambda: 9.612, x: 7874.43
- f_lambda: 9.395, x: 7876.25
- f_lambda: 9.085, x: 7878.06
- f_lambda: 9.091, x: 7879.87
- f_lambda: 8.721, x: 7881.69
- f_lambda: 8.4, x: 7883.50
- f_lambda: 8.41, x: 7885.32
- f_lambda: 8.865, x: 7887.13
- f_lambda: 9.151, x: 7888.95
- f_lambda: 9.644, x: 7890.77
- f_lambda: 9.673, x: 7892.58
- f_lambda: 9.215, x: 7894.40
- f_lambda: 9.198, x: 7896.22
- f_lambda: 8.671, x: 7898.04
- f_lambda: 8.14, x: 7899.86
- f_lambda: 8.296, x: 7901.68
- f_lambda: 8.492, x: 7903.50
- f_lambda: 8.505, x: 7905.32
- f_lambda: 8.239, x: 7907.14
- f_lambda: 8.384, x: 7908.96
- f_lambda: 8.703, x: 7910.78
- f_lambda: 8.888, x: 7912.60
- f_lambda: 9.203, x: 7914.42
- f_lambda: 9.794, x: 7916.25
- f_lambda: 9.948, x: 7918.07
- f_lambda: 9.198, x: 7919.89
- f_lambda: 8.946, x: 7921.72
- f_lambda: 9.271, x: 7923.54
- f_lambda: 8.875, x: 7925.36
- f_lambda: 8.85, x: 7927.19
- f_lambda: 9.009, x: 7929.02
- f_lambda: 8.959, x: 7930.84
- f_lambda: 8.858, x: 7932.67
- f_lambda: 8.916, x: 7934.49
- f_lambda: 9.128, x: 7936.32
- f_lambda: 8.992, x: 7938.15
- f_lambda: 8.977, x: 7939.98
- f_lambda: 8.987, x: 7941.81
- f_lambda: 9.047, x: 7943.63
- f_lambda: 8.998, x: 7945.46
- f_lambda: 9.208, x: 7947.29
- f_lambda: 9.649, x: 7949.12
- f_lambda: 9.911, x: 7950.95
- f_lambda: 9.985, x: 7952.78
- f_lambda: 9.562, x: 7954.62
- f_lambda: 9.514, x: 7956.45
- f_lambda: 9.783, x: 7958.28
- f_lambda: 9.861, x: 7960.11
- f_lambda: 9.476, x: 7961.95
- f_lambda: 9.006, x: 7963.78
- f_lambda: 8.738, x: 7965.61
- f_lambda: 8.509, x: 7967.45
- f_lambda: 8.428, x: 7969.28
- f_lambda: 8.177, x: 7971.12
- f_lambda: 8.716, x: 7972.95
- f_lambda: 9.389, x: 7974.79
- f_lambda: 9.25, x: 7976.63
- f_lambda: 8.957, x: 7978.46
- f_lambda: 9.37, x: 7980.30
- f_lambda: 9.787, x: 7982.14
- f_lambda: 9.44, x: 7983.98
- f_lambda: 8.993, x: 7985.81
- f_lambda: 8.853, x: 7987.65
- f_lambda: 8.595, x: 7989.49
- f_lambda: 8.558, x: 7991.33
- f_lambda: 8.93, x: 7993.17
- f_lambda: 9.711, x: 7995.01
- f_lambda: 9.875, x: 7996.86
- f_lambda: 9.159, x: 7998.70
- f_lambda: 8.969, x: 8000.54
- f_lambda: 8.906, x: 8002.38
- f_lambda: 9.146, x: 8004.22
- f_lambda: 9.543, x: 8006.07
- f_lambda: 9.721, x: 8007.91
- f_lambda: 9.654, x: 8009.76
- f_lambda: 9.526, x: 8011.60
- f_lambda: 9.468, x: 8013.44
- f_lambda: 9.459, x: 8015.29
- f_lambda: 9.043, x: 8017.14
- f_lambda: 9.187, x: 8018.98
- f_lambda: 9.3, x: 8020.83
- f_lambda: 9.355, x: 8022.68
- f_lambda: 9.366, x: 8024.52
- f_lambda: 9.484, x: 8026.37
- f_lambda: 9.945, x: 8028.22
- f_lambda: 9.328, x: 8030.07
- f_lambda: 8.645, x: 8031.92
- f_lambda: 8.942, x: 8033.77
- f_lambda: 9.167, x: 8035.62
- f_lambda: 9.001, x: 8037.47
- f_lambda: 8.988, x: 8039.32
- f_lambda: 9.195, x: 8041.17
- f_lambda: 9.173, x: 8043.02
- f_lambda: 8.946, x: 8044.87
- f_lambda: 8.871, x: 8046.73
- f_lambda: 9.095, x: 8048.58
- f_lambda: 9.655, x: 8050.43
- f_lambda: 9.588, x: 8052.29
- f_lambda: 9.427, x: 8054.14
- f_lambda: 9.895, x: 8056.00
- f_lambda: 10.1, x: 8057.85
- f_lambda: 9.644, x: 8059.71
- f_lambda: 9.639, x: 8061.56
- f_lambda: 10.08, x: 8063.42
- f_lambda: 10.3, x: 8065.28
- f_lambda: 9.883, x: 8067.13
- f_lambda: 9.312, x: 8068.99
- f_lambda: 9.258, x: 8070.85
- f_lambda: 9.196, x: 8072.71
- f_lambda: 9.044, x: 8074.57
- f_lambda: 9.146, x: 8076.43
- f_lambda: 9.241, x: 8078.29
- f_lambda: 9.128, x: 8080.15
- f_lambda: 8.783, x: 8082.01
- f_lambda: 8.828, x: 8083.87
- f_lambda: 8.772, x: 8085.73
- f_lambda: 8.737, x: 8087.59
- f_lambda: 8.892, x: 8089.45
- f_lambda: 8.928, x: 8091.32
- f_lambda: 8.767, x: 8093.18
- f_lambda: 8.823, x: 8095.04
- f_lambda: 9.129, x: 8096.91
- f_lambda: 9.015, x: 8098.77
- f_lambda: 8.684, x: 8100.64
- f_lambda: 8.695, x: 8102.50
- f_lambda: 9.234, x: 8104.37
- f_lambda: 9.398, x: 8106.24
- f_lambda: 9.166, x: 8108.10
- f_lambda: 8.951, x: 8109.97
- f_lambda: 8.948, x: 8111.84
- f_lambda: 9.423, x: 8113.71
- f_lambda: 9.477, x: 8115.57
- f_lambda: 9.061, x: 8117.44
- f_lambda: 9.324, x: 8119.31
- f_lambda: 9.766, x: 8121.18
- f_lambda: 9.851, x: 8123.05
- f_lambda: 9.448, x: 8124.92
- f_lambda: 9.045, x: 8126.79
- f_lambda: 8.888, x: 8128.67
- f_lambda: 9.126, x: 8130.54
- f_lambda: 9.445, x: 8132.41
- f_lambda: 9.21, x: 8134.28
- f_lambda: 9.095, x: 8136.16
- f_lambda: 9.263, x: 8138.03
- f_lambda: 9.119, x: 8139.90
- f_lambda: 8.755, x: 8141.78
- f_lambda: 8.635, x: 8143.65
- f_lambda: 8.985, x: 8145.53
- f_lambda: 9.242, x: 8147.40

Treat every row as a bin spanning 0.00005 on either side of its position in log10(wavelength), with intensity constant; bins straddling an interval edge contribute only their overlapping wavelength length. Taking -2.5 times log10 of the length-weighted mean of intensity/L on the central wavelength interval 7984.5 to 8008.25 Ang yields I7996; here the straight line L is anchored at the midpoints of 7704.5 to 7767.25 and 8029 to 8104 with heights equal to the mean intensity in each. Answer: 0.008 mag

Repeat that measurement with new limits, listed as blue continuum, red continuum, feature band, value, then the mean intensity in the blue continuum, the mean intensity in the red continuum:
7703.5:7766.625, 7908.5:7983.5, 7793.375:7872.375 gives 0.08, 9.28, 9.16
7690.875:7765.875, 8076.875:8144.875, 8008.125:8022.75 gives -0.03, 9.29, 9.09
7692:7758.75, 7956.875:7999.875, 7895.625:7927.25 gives 0.04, 9.32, 9.12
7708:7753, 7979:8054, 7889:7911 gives 0.06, 9.26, 9.25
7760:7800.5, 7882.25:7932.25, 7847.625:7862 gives -0.07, 8.78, 8.92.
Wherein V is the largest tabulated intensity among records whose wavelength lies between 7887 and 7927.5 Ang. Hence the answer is 9.948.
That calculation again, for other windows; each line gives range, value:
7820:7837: 9.259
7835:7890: 10.16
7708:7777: 9.84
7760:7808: 9.588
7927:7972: 9.985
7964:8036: 9.945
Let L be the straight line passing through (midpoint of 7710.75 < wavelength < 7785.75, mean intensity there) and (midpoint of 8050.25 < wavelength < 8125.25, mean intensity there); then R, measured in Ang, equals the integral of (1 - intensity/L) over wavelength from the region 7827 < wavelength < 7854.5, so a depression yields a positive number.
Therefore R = 1.5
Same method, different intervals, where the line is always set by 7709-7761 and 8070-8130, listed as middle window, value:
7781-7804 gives 1.21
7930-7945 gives 0.31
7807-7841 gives 4.83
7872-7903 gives 0.70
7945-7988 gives -0.37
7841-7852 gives 0.42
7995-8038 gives -0.88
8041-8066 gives -1.18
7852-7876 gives -0.24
